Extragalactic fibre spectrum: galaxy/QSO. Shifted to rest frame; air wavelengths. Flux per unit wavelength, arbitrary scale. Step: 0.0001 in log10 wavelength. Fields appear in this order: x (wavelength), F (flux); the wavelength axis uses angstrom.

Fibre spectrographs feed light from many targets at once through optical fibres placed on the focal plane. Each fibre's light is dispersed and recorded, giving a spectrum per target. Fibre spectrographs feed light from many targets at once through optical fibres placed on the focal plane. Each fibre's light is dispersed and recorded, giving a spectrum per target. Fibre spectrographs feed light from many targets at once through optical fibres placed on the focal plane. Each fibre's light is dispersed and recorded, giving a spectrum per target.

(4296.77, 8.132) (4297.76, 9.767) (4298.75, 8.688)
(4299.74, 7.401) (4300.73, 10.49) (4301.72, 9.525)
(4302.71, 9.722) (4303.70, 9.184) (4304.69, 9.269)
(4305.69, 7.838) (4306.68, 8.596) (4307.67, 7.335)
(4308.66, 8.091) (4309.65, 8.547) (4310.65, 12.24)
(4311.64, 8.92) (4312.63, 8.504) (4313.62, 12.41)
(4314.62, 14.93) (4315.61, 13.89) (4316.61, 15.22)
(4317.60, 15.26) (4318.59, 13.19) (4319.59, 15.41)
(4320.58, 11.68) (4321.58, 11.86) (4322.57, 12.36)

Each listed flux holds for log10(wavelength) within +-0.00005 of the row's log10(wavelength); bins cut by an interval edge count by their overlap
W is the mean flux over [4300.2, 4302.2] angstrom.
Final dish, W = 9.97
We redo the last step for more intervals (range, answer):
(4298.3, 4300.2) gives 8.04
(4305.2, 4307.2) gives 8.22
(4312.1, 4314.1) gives 10.4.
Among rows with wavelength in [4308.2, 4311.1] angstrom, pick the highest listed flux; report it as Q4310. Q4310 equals 12.24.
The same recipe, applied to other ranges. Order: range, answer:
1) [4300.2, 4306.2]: 10.49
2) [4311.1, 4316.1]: 14.93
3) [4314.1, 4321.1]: 15.41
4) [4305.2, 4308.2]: 8.596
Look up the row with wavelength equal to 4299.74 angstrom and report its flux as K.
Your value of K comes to 7.401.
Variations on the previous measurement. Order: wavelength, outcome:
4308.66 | 8.091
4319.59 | 15.41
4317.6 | 15.26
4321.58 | 11.86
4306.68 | 8.596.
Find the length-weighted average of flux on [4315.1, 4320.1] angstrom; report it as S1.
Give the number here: 14.6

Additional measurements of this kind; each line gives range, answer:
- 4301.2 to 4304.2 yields 9.49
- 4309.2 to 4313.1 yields 9.57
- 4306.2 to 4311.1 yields 8.93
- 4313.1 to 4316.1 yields 13.7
